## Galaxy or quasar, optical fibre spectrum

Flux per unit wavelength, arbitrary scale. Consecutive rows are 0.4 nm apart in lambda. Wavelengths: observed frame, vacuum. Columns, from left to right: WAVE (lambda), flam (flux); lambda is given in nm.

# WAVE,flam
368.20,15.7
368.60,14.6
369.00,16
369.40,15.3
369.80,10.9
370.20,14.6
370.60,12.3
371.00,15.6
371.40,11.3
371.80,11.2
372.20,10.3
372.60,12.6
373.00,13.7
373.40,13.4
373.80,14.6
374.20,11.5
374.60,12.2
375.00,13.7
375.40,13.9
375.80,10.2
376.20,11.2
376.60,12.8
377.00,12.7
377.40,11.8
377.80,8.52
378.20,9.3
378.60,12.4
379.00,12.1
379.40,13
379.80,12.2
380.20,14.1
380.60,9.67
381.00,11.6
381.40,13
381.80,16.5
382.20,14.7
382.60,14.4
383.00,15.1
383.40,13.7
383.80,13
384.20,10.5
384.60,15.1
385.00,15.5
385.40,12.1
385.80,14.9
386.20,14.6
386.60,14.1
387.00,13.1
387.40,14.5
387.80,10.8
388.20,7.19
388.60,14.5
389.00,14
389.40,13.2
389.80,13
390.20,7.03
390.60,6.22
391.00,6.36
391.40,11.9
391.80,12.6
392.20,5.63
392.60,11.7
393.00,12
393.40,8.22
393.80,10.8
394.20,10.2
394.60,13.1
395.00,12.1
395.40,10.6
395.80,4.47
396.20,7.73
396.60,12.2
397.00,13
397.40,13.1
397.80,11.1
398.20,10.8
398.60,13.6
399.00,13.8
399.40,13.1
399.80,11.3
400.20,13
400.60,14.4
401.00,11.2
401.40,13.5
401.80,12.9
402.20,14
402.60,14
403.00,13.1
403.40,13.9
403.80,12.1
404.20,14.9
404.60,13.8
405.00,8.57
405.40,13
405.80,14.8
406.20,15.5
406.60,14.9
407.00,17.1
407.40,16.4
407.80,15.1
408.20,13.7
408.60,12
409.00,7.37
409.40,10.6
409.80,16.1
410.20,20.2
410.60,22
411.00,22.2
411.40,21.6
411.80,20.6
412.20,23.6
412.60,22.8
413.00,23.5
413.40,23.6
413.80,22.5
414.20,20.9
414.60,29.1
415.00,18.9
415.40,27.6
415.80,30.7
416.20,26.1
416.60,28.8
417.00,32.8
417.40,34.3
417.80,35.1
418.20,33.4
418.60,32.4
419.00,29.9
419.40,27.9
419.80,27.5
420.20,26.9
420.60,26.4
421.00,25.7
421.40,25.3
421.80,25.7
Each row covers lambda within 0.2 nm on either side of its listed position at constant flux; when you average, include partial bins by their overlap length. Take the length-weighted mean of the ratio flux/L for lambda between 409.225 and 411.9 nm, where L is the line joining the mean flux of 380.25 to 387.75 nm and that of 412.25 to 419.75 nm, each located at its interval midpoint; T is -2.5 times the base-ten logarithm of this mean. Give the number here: 0.31 mag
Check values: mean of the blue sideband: 13.6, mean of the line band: 19.1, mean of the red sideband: 27.7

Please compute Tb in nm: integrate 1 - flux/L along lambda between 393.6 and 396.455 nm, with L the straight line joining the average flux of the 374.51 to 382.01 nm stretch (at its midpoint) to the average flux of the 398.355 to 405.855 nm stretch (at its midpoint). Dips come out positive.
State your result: 0.64 nm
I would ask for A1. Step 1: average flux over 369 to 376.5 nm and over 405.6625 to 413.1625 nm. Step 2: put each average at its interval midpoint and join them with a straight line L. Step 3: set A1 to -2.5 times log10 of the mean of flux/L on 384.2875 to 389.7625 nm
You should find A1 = 0.10 mag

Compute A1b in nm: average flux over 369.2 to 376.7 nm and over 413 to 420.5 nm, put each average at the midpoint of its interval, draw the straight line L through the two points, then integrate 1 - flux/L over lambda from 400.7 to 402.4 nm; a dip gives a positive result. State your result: 0.73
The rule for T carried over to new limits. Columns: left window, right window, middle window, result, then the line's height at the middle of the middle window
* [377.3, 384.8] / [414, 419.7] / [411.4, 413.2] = 0.20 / 27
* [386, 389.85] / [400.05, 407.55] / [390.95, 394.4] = 0.29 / 13.1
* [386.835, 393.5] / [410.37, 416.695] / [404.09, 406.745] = 0.39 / 19.3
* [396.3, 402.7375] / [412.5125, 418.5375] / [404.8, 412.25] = 0.31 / 21.1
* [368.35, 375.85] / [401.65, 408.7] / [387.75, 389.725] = 0.12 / 13.5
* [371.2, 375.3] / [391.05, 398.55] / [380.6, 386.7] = -0.19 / 11.6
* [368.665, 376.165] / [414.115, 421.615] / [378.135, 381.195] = 0.28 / 15.4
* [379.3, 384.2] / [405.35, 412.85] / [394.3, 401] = 0.30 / 15.4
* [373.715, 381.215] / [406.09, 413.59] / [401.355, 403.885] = 0.23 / 16.5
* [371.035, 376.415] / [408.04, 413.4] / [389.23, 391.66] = 0.49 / 15.1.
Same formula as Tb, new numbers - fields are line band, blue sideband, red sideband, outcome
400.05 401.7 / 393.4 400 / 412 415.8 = 0.149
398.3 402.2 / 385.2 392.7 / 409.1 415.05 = 0.761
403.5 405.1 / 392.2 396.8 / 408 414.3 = 0.271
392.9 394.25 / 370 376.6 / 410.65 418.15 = 0.633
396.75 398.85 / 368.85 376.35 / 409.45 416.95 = 0.759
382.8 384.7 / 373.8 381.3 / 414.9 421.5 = 0.146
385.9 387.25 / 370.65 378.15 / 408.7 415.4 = 0.078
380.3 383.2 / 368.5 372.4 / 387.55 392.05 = -0.478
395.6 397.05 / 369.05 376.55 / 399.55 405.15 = 0.442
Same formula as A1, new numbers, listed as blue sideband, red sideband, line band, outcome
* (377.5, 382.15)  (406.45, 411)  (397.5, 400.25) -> 0.15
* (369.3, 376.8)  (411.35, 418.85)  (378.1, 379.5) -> 0.23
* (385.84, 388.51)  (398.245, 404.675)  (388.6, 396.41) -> 0.25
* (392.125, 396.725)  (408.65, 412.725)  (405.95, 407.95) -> 0.04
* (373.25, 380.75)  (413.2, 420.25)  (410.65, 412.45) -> 0.19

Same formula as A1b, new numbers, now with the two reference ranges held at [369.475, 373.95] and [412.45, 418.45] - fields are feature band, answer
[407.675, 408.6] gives 0.413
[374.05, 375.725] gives 0.147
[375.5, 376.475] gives 0.209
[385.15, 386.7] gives 0.318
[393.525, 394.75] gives 0.556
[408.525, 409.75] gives 0.716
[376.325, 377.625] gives 0.204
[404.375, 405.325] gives 0.492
